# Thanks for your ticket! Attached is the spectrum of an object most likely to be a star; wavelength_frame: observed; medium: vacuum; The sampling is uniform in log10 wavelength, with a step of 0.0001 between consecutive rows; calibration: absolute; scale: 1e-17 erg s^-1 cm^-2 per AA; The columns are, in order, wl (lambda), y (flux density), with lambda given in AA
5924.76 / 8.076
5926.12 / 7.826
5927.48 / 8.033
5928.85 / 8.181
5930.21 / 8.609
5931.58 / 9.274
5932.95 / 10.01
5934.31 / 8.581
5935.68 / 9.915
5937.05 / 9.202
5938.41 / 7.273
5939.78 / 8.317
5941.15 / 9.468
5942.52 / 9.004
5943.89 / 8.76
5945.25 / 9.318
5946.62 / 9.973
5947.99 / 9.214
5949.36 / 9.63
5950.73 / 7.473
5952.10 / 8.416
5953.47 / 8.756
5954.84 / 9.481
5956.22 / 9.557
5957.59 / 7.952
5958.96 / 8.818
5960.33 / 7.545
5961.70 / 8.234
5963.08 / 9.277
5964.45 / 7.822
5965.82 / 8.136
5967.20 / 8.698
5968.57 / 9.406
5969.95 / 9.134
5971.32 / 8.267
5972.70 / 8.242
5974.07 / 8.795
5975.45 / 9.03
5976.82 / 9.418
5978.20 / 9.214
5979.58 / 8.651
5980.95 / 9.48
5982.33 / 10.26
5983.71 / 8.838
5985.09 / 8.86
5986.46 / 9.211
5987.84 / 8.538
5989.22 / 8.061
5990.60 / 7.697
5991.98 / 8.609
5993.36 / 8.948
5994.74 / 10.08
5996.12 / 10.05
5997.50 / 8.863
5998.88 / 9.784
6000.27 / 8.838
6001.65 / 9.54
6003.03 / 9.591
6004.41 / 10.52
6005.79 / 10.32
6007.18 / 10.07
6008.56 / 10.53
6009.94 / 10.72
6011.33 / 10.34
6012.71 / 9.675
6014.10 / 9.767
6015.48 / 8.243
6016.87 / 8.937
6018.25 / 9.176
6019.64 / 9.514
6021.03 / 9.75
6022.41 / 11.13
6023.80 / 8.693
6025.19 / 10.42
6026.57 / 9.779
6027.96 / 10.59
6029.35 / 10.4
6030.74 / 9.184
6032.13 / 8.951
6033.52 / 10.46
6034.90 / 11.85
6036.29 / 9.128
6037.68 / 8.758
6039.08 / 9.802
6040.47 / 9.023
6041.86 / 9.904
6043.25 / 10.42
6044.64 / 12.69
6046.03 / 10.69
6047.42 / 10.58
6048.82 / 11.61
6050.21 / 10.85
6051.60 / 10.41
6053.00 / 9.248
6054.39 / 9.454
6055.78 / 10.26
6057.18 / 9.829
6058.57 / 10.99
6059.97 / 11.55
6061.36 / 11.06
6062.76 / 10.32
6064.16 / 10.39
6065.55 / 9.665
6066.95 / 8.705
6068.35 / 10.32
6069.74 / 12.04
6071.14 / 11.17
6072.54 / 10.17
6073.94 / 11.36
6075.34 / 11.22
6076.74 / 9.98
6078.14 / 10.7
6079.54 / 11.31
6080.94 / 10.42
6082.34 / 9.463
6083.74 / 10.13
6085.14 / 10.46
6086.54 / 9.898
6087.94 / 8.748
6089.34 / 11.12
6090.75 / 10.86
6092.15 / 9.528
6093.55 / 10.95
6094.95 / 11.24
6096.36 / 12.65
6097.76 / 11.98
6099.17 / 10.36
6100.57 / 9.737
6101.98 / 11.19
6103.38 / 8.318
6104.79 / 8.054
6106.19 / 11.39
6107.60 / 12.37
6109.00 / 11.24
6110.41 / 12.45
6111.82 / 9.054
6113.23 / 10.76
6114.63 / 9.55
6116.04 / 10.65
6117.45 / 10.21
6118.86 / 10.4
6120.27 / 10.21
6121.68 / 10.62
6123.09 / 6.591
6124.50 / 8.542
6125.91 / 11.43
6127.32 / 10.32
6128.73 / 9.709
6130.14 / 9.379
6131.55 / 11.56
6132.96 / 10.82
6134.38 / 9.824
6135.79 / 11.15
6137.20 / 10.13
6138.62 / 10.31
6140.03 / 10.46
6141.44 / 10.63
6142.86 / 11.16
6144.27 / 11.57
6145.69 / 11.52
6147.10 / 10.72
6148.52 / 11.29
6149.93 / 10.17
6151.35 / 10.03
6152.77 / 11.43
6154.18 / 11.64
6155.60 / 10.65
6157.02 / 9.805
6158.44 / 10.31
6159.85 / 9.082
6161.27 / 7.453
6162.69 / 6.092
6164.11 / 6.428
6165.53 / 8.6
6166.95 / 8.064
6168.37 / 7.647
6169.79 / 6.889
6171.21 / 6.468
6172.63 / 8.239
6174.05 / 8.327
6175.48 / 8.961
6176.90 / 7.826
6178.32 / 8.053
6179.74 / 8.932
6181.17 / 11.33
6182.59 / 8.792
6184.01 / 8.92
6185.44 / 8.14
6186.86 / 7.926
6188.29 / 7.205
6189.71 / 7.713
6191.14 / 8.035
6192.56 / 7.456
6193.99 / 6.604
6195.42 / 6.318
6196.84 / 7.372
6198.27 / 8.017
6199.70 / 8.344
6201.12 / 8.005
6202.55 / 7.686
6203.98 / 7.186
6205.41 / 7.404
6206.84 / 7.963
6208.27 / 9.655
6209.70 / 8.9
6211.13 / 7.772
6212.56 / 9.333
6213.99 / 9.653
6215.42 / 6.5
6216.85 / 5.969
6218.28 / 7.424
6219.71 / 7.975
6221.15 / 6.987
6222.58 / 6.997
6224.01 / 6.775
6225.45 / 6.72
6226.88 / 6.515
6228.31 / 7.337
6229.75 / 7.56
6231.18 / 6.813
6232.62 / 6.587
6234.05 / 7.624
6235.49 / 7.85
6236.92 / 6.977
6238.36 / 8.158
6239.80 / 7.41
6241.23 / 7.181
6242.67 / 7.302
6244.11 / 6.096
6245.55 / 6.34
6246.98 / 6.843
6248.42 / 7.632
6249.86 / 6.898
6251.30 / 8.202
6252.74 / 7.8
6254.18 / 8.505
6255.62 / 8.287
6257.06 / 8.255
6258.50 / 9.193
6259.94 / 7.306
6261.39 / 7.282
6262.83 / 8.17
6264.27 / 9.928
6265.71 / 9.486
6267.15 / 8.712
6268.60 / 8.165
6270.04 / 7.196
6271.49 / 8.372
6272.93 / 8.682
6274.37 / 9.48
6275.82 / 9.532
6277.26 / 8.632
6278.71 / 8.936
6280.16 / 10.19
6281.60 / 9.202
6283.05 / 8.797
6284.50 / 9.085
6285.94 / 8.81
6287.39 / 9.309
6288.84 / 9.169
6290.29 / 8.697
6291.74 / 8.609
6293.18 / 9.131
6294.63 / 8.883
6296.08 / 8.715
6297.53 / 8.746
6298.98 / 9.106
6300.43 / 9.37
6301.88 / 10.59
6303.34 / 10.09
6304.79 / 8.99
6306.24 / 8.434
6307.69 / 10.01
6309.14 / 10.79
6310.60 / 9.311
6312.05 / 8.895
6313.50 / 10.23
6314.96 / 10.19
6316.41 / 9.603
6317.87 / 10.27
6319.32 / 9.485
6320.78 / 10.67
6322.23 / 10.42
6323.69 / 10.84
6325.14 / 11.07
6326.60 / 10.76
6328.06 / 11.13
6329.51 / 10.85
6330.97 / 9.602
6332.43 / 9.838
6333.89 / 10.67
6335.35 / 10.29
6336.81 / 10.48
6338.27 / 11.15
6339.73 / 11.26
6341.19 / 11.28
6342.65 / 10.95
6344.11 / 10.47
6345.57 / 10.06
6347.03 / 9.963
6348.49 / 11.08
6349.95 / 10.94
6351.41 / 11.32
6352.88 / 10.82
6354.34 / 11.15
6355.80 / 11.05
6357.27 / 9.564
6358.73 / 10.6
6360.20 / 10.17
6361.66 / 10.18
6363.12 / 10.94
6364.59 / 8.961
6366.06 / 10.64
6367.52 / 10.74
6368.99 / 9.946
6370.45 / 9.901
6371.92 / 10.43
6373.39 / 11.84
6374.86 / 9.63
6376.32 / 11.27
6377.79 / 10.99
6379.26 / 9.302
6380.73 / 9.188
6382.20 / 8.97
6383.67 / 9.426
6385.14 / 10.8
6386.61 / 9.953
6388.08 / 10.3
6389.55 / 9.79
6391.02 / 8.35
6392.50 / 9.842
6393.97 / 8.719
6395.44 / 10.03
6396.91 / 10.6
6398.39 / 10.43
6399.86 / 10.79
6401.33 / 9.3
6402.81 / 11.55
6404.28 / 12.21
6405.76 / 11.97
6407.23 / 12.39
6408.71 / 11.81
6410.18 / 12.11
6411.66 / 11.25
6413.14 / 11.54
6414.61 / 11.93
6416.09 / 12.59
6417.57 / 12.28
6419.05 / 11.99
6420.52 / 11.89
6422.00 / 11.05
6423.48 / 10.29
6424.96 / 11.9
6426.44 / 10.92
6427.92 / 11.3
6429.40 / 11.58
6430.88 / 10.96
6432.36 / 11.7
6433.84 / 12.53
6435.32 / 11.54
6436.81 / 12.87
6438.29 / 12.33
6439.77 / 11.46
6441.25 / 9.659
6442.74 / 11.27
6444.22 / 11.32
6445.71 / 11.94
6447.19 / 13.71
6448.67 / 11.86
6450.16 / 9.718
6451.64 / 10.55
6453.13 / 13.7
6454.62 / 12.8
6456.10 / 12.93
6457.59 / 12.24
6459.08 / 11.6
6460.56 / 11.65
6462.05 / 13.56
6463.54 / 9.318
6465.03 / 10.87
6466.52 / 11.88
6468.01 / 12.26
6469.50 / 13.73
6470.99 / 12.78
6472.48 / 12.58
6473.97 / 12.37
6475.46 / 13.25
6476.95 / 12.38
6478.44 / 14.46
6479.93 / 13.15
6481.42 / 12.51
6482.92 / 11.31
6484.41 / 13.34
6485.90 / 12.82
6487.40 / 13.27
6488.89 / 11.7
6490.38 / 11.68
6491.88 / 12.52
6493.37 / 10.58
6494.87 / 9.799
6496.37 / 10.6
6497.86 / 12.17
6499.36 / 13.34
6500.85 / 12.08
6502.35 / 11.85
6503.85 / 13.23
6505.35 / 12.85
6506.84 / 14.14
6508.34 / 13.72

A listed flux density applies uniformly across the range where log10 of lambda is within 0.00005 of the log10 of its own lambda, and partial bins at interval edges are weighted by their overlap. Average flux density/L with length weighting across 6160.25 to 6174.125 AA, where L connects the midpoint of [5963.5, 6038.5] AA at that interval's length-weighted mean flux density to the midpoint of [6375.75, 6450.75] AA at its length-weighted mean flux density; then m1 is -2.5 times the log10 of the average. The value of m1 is 0.33 mag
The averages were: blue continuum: 9.39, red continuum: 11.1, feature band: 7.42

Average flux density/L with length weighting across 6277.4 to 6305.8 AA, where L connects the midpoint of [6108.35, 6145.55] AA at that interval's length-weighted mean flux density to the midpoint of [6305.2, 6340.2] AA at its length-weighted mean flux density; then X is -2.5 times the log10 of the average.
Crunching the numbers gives 0.12 mag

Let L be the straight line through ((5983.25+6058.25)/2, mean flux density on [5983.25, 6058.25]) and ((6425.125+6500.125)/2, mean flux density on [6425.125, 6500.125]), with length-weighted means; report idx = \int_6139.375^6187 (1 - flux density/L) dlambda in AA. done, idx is 5.7 AA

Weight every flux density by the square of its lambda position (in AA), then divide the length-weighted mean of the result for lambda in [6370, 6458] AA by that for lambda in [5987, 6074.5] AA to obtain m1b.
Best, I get 1.26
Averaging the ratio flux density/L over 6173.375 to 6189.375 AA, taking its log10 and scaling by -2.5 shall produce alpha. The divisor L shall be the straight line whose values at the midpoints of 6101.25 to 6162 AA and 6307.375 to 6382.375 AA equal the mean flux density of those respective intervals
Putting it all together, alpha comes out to 0.21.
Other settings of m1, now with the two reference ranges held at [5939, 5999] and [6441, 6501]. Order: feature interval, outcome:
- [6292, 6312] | 0.18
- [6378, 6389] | 0.18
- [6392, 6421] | 0.04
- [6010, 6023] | -0.05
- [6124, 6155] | -0.07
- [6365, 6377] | 0.09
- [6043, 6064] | -0.13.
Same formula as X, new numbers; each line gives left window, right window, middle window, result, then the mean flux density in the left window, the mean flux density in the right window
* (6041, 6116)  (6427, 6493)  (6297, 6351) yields 0.13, 10.5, 12.1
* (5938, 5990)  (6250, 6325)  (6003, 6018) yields -0.12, 8.81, 9.11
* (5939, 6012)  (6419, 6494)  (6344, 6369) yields 0.09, 9.09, 12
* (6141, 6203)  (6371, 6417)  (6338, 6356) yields -0.07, 8.76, 10.6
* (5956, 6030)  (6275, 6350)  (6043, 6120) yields -0.12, 9.26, 9.87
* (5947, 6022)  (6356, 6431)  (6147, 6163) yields -0.02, 9.12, 10.7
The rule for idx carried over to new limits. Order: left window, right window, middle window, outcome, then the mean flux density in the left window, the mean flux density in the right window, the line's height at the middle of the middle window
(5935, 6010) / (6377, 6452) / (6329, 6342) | 0.10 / 9.04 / 11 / 10.7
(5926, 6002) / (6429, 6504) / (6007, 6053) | -3.75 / 8.87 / 12.1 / 9.29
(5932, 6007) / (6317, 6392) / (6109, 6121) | -1.19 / 8.99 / 10.4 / 9.52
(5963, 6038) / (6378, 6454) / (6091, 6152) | -3.62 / 9.39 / 11.1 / 9.89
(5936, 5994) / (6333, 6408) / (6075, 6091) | -1.82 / 8.79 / 10.4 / 9.27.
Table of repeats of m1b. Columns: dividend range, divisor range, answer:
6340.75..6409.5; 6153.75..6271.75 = 1.39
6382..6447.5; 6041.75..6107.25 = 1.18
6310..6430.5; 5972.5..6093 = 1.19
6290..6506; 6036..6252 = 1.30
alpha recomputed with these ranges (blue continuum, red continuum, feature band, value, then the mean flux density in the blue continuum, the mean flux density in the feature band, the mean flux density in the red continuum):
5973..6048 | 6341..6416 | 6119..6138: -0.01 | 9.63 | 10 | 10.6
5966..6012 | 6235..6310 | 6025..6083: -0.14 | 9.28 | 10.4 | 8.54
